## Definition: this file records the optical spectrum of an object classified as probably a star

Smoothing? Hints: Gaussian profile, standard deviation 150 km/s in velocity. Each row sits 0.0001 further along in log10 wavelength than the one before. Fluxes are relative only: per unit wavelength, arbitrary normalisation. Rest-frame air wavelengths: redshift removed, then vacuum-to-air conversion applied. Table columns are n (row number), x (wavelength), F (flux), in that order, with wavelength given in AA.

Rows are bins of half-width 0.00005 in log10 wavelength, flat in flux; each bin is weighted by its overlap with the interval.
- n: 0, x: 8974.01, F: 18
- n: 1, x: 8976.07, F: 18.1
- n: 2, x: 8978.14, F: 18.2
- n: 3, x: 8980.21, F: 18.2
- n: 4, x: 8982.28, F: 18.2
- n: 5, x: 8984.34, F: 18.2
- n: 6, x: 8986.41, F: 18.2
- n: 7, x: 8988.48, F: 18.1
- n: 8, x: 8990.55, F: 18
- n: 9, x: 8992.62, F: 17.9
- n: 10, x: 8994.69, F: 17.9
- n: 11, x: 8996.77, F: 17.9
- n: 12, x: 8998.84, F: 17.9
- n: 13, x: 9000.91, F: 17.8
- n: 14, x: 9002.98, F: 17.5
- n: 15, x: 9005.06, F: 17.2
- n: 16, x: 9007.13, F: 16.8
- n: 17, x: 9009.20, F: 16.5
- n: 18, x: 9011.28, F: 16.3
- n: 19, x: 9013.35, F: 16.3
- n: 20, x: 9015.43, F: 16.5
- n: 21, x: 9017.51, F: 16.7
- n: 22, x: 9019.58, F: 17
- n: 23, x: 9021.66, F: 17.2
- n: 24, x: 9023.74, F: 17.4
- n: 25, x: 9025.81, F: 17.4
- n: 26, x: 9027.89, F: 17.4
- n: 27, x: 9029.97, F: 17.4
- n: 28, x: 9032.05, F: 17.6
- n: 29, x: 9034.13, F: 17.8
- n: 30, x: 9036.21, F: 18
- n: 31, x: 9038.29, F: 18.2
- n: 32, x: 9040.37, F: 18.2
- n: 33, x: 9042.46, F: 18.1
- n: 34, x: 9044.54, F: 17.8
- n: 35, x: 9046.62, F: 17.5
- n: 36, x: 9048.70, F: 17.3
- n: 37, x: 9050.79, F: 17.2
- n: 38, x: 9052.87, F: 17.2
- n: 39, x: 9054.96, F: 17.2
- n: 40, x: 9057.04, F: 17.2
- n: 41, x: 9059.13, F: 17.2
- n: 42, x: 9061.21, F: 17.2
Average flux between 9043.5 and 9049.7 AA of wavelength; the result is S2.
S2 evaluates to 17.6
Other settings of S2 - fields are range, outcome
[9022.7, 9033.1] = 17.4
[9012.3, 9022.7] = 16.7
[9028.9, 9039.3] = 17.8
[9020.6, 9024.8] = 17.3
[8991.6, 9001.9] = 17.9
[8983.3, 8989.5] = 18.2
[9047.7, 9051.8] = 17.2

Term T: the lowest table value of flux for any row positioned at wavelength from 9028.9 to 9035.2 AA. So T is 17.4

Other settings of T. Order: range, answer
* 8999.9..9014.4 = 16.3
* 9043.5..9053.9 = 17.2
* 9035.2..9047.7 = 17.5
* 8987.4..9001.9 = 17.8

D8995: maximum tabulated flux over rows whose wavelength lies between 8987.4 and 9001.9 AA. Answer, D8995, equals 18.1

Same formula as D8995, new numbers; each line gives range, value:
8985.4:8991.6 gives 18.2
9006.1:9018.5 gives 16.8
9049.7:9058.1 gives 17.2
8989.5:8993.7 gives 18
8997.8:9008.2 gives 17.9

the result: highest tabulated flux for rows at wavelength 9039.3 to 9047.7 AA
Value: 18.2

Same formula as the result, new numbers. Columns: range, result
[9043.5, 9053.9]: 17.8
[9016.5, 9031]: 17.4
